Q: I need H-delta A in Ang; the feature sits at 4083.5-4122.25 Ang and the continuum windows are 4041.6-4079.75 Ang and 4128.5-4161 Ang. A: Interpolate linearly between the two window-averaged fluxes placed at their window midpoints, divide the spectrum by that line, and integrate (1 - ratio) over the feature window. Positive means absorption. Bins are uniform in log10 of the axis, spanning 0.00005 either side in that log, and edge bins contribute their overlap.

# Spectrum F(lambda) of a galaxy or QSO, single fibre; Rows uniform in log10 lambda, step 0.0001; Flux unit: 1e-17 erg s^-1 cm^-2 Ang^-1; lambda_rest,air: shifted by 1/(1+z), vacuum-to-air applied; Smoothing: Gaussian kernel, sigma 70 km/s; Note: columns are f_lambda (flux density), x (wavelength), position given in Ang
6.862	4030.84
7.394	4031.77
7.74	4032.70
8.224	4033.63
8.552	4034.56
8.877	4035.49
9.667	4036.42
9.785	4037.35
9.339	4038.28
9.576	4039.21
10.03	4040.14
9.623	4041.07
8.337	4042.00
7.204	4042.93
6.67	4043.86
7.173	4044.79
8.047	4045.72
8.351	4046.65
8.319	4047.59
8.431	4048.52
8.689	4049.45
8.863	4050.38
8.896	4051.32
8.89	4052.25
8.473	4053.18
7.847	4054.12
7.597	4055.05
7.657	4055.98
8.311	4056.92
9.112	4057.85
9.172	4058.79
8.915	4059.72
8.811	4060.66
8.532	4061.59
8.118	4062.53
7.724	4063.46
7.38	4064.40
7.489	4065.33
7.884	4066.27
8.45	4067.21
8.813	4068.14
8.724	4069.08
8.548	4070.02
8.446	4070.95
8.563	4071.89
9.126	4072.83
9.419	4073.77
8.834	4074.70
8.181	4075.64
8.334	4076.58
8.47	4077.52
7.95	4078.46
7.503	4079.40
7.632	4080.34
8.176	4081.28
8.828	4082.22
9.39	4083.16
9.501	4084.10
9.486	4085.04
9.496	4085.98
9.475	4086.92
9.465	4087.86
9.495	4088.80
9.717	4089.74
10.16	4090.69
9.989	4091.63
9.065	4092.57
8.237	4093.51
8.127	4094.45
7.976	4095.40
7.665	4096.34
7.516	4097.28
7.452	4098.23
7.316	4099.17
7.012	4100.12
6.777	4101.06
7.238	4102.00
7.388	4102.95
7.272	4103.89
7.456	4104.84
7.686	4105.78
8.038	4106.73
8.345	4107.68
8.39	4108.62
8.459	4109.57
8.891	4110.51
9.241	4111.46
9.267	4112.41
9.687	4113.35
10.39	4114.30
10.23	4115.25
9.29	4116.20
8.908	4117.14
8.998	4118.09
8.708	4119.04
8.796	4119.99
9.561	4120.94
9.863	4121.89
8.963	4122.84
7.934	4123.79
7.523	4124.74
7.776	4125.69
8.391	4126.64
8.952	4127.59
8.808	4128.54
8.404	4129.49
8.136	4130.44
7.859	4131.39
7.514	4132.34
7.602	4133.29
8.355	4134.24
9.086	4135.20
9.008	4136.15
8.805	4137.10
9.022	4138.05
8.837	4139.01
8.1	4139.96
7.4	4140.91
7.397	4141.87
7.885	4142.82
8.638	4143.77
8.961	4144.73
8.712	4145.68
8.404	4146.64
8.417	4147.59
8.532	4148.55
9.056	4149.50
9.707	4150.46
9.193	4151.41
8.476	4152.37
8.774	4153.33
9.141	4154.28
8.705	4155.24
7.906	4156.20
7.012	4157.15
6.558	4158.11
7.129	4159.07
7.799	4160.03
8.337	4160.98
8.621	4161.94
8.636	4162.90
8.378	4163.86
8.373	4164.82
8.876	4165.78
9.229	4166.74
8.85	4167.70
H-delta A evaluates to -1.7 Ang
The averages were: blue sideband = 8.3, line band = 8.68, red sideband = 8.33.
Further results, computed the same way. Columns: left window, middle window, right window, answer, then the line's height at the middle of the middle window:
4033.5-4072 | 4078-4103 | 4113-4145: 0.27 Ang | 8.56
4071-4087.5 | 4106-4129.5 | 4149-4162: -0.98 Ang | 8.51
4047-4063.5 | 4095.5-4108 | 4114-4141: 1.63 Ang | 8.6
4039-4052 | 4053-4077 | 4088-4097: 0.66 Ang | 8.64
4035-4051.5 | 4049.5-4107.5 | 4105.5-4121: 2.80 Ang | 8.82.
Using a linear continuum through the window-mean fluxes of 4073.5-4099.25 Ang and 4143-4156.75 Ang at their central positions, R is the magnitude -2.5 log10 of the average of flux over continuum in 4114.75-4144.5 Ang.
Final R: 0.022 mag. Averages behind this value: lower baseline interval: 8.69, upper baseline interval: 8.73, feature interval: 8.54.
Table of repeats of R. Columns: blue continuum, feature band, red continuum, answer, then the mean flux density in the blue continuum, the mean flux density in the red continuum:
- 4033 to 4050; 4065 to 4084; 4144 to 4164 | 0.01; 8.6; 8.4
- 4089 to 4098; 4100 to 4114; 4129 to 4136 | 0.05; 8.7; 8.18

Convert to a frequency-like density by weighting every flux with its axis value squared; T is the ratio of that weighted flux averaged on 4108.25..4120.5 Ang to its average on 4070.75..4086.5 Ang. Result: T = 1.1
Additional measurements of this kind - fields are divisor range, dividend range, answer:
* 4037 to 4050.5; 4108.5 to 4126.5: 1.09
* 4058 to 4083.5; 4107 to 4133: 1.07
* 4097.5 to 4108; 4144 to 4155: 1.22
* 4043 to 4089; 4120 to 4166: 1.03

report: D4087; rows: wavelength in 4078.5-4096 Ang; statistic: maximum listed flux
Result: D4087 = 10.16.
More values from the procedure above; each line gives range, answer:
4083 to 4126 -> 10.39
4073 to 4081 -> 9.419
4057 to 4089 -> 9.501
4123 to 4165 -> 9.707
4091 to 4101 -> 9.989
